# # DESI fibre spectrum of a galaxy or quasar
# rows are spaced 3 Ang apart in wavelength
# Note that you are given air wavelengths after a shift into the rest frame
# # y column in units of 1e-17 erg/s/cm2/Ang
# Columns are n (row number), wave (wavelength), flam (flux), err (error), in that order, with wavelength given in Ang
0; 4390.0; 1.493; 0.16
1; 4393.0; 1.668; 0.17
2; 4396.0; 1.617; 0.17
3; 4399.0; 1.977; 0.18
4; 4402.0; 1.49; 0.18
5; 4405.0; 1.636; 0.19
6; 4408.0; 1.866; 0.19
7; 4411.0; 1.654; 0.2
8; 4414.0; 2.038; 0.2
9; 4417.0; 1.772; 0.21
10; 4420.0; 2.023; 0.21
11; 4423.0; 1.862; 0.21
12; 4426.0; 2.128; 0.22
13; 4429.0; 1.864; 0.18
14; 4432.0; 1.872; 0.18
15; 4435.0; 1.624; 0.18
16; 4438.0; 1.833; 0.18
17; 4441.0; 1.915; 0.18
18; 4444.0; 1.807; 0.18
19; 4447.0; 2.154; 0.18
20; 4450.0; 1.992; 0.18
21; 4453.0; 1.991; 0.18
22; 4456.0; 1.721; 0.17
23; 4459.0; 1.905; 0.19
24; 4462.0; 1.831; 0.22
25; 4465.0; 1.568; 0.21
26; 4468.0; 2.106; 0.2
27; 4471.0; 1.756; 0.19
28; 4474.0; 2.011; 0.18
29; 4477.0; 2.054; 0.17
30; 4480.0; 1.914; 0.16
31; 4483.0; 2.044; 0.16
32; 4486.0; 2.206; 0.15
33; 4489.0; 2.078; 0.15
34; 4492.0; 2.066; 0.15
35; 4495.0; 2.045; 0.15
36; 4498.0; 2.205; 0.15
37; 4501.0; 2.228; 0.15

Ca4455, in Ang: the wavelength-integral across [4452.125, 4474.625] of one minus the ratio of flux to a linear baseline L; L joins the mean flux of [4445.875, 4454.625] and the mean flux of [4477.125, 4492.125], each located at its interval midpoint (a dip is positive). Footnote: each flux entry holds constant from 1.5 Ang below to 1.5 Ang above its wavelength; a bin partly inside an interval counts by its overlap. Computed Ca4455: 2.1 Ang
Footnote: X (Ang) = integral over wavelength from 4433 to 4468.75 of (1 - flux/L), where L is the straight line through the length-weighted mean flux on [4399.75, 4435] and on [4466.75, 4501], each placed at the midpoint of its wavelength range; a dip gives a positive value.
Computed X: 1.4 Ang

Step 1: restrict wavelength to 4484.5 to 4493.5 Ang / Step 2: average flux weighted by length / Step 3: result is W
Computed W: 2.12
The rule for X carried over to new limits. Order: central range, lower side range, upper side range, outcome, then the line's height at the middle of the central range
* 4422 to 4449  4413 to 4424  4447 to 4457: 0.52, 1.94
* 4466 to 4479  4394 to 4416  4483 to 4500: 0.47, 2.04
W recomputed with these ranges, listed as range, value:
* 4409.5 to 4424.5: 1.87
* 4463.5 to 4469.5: 1.84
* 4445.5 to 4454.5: 2.05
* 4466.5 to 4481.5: 1.97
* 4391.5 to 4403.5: 1.69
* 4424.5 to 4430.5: 2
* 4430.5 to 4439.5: 1.78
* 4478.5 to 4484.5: 1.98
